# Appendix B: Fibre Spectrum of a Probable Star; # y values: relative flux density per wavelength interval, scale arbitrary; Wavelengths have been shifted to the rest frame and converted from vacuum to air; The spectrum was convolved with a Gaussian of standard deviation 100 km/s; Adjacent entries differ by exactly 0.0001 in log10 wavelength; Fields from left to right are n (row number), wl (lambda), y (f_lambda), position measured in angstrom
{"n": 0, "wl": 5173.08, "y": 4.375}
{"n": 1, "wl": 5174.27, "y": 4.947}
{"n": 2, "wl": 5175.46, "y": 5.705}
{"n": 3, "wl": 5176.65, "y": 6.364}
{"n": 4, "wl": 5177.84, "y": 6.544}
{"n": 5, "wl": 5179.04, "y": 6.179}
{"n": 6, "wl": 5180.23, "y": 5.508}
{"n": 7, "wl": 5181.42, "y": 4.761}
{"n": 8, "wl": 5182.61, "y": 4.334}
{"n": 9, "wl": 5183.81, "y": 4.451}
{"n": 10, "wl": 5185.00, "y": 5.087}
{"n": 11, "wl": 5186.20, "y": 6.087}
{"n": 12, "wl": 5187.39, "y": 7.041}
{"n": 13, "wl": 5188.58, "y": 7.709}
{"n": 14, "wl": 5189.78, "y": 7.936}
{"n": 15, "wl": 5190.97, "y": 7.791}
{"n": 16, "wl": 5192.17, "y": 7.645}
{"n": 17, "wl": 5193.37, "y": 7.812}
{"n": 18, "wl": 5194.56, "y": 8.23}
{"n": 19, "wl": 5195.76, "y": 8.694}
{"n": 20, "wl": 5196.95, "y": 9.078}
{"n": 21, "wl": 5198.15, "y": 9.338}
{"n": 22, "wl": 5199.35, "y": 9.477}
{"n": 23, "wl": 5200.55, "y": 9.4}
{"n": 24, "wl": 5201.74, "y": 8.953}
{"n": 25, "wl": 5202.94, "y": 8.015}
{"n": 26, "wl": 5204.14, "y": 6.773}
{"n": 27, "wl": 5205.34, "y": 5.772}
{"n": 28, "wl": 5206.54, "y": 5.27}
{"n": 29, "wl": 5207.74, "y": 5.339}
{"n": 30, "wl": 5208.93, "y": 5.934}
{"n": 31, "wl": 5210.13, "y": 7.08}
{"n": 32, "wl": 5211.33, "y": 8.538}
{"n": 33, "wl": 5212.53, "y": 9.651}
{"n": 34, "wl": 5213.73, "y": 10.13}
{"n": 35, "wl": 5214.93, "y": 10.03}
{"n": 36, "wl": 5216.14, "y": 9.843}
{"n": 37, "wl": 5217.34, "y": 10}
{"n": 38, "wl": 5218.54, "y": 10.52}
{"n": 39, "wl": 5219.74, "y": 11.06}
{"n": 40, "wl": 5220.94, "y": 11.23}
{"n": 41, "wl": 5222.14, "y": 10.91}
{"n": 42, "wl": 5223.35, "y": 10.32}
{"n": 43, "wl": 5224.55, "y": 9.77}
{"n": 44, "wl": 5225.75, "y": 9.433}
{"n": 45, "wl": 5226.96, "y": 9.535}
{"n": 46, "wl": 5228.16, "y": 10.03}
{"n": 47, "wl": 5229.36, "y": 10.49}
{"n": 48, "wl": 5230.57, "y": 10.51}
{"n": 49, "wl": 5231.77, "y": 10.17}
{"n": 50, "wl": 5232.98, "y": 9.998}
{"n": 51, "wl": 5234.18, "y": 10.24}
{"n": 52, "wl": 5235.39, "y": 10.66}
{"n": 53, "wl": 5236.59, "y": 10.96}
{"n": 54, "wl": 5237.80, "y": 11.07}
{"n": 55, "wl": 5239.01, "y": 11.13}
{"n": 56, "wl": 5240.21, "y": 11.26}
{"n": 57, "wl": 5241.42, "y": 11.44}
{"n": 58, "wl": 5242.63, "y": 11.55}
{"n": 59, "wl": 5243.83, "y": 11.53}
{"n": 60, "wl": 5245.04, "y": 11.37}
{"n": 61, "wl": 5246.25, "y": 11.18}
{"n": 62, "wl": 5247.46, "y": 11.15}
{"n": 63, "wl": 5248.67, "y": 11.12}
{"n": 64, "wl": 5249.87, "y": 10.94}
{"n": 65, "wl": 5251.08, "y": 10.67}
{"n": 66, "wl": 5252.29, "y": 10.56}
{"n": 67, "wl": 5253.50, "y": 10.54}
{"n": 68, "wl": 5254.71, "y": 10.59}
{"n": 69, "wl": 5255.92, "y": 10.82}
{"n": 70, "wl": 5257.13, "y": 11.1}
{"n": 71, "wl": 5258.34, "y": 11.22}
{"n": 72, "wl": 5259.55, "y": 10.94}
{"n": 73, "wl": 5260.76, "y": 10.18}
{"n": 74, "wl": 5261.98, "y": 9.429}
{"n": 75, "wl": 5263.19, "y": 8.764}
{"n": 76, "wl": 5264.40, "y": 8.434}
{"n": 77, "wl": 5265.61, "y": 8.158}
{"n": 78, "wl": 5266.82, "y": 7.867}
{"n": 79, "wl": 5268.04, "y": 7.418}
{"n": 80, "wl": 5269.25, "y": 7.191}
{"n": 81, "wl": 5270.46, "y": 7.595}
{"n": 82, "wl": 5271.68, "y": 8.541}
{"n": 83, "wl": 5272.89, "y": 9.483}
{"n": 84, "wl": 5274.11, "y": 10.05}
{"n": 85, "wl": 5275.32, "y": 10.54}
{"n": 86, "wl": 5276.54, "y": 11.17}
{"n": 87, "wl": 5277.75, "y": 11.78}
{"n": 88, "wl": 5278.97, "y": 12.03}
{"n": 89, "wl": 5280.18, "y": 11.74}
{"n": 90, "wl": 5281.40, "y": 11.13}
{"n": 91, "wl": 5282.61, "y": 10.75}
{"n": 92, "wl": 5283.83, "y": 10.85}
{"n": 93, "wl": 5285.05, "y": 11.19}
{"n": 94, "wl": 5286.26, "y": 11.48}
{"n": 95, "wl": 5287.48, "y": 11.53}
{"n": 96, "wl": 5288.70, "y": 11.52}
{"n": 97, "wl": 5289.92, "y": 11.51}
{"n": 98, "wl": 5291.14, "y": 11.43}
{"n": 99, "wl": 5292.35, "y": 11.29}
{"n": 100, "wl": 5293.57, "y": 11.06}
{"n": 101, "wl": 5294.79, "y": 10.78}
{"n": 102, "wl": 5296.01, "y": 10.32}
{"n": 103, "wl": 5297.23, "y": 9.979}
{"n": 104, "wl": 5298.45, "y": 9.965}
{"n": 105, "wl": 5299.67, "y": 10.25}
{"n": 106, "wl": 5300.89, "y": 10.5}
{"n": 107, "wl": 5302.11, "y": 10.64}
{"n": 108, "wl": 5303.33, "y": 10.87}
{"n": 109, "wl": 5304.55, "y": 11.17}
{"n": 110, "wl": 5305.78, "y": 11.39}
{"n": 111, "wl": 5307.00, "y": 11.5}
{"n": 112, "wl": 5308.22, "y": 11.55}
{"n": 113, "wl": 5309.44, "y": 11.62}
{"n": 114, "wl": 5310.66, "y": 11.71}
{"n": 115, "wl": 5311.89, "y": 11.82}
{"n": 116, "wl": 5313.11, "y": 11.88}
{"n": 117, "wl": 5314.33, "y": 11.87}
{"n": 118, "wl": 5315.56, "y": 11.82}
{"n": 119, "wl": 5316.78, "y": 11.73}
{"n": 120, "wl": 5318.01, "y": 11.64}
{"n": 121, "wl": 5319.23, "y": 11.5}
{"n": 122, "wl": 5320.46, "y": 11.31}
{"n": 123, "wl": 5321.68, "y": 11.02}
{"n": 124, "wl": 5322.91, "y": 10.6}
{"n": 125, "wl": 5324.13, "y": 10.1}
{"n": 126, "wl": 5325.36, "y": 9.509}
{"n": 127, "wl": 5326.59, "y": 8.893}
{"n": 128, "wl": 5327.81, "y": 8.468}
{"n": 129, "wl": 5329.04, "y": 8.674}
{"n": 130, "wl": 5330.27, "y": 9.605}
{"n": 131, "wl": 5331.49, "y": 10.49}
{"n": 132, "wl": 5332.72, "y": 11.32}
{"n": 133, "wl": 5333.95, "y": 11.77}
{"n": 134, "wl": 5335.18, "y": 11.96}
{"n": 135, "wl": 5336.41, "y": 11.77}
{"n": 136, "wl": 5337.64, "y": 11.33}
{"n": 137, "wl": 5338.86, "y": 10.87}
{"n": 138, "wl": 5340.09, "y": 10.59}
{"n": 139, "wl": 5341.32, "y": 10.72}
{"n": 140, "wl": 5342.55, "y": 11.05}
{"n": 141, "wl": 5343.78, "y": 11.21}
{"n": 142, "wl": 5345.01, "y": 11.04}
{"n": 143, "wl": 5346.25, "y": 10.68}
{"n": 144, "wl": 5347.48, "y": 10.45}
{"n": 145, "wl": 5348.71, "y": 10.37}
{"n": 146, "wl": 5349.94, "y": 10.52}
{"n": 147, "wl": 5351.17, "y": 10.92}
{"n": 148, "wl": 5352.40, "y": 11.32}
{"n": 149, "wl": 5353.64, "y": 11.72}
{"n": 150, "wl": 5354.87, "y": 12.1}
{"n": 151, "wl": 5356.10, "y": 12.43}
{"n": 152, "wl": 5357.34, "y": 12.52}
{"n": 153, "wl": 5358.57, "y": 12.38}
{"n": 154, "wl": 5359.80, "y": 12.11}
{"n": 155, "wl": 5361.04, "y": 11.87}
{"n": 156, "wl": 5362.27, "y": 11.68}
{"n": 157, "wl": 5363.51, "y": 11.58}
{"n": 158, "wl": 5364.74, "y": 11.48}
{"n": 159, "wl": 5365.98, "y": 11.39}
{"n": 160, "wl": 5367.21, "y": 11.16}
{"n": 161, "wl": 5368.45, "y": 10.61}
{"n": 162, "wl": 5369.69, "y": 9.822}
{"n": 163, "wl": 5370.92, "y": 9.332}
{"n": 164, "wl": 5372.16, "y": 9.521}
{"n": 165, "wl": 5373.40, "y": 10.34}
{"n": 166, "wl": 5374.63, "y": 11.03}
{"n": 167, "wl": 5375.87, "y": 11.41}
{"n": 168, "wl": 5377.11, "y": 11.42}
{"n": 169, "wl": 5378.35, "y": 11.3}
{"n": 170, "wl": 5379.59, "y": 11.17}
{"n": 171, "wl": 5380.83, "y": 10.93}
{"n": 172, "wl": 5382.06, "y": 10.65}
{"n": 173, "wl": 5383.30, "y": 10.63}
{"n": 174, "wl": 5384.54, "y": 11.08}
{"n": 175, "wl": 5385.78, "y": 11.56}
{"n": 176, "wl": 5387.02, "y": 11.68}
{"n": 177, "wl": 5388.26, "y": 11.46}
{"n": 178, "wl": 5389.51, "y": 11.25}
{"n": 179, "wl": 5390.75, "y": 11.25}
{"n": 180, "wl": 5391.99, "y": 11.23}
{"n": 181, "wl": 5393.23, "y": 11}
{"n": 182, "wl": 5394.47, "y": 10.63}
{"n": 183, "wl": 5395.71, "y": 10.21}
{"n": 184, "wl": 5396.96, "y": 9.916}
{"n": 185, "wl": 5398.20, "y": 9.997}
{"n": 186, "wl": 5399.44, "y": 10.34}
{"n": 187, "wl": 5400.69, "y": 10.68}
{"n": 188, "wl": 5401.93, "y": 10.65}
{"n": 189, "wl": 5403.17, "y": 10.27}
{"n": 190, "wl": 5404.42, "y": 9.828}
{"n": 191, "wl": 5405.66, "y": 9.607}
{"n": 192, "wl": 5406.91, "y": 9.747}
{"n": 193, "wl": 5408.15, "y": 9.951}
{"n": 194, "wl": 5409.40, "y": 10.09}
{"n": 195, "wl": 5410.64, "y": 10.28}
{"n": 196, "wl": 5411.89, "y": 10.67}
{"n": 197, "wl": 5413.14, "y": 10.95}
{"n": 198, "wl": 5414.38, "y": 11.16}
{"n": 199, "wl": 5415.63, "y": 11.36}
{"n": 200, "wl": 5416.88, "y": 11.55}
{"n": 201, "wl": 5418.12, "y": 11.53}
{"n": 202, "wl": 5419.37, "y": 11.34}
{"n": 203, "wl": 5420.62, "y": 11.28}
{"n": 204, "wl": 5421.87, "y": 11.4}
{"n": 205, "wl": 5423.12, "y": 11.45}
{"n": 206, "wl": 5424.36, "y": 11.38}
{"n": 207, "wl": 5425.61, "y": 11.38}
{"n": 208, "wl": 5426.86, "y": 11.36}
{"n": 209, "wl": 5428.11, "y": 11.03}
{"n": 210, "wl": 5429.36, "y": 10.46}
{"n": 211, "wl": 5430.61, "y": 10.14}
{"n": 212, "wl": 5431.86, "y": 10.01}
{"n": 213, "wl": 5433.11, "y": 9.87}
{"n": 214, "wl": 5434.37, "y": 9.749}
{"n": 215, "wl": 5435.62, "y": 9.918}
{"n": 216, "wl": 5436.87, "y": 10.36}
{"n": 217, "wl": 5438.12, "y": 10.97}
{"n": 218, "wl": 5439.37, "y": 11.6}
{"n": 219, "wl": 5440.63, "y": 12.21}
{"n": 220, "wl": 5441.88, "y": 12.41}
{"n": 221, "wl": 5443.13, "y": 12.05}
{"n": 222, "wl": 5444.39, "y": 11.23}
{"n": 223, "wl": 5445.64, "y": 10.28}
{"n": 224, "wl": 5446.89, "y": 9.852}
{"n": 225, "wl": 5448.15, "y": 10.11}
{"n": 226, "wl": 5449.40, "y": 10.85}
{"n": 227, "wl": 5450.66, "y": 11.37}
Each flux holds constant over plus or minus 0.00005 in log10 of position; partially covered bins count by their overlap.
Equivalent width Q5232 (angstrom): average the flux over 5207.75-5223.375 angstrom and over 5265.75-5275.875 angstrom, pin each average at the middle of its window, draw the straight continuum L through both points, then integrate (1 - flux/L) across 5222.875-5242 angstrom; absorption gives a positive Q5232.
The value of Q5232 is -2.6 angstrom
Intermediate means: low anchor 9.45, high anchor 8.56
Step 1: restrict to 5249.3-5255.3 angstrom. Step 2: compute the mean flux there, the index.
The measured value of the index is 10.7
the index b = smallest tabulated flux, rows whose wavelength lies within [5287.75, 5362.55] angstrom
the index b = 8.468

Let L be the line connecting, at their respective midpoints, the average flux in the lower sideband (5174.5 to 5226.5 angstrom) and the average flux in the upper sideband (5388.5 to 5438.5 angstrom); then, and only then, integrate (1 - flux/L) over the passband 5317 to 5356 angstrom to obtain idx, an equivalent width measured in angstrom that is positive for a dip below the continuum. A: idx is -4.6 angstrom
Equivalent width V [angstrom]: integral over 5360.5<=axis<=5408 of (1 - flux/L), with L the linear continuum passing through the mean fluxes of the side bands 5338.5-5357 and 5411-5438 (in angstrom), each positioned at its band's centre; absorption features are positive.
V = 0.9 angstrom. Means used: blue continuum 11.1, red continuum 10.9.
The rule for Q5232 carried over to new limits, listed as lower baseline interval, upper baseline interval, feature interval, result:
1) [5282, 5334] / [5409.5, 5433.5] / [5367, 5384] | 0.44 angstrom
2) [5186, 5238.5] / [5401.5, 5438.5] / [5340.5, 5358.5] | -2.05 angstrom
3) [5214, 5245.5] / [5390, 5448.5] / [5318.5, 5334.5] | 0.61 angstrom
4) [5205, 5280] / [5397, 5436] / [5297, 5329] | -2.12 angstrom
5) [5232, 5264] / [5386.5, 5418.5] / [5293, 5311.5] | -0.30 angstrom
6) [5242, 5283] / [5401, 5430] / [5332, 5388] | -3.04 angstrom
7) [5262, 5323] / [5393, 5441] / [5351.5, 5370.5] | -1.66 angstrom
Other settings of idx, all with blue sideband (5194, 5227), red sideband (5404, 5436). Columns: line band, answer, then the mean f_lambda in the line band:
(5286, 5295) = -1.7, 11.3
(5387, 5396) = -0.6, 11.1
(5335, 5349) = -1.4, 11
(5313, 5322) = -1.7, 11.6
